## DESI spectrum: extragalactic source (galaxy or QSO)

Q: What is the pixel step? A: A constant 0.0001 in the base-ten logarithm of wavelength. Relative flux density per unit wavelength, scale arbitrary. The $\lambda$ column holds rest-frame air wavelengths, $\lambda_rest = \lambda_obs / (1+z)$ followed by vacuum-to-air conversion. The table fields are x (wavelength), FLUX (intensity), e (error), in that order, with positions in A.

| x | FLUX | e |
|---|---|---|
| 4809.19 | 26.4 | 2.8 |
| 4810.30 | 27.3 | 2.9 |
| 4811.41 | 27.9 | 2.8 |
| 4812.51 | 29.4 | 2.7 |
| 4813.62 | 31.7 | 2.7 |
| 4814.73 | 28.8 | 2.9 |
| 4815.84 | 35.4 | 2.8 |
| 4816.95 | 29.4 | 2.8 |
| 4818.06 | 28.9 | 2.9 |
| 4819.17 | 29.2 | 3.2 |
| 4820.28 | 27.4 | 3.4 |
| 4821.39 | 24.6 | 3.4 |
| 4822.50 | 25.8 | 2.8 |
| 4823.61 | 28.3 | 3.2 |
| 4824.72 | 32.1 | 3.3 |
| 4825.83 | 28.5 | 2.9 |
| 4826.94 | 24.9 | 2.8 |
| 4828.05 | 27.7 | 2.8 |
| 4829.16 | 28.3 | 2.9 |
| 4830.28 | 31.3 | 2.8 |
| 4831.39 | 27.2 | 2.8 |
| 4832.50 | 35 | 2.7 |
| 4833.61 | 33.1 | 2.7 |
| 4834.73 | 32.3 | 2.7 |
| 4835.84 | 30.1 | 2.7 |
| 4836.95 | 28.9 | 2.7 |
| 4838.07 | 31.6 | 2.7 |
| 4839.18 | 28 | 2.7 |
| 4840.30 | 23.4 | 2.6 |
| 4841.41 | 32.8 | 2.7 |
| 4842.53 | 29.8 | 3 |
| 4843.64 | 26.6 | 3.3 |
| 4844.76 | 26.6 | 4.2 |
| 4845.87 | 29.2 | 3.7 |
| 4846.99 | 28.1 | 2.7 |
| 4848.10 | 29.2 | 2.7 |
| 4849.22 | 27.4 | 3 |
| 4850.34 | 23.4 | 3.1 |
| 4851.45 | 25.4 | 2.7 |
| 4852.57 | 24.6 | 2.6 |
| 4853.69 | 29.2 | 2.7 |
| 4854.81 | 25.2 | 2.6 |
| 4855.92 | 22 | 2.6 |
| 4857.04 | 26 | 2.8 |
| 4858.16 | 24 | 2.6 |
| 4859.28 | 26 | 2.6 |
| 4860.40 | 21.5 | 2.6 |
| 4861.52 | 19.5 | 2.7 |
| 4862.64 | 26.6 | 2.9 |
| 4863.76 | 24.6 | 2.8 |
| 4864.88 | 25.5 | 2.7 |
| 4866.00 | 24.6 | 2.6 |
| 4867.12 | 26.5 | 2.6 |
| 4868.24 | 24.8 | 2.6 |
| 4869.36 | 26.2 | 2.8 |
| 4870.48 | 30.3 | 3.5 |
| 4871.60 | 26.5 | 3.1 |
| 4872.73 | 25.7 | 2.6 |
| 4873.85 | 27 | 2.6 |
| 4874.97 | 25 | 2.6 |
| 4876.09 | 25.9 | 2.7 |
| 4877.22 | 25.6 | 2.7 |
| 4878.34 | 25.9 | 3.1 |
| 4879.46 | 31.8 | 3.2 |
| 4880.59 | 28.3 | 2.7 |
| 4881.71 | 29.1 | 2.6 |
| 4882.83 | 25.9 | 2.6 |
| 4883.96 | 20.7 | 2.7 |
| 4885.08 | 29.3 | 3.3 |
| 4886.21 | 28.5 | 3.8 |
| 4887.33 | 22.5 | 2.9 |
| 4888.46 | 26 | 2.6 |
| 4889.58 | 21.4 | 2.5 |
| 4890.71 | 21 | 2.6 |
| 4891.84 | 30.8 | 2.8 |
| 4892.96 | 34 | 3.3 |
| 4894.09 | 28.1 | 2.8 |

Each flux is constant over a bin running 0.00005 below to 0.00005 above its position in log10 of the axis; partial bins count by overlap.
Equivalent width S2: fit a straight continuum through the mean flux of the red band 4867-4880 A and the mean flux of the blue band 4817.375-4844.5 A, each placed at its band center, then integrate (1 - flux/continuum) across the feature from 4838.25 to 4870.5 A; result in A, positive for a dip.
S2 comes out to 1.9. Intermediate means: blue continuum 29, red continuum 26.8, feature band 26.1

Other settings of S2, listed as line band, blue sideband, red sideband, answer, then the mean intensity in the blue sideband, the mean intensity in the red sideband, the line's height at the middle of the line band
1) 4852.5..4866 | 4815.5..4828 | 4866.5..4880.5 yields 1.34 A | 28.4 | 26.8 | 27.3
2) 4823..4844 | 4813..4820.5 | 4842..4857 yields -0.83 A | 30.2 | 26.7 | 28.4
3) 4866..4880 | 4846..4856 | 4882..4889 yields -0.42 A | 26.4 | 25.6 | 25.9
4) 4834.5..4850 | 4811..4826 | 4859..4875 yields -0.80 A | 29.1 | 25.4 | 27.3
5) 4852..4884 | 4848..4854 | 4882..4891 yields -0.40 A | 26.2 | 24.7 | 25.5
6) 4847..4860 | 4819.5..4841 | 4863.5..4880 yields 0.85 A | 28.9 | 26.4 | 27.5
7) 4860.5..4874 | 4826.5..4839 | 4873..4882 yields 1.16 A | 30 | 27.2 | 27.9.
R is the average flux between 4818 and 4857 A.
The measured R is 28.1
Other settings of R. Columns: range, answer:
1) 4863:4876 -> 26.1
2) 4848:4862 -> 24.8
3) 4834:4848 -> 29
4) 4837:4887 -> 26.5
